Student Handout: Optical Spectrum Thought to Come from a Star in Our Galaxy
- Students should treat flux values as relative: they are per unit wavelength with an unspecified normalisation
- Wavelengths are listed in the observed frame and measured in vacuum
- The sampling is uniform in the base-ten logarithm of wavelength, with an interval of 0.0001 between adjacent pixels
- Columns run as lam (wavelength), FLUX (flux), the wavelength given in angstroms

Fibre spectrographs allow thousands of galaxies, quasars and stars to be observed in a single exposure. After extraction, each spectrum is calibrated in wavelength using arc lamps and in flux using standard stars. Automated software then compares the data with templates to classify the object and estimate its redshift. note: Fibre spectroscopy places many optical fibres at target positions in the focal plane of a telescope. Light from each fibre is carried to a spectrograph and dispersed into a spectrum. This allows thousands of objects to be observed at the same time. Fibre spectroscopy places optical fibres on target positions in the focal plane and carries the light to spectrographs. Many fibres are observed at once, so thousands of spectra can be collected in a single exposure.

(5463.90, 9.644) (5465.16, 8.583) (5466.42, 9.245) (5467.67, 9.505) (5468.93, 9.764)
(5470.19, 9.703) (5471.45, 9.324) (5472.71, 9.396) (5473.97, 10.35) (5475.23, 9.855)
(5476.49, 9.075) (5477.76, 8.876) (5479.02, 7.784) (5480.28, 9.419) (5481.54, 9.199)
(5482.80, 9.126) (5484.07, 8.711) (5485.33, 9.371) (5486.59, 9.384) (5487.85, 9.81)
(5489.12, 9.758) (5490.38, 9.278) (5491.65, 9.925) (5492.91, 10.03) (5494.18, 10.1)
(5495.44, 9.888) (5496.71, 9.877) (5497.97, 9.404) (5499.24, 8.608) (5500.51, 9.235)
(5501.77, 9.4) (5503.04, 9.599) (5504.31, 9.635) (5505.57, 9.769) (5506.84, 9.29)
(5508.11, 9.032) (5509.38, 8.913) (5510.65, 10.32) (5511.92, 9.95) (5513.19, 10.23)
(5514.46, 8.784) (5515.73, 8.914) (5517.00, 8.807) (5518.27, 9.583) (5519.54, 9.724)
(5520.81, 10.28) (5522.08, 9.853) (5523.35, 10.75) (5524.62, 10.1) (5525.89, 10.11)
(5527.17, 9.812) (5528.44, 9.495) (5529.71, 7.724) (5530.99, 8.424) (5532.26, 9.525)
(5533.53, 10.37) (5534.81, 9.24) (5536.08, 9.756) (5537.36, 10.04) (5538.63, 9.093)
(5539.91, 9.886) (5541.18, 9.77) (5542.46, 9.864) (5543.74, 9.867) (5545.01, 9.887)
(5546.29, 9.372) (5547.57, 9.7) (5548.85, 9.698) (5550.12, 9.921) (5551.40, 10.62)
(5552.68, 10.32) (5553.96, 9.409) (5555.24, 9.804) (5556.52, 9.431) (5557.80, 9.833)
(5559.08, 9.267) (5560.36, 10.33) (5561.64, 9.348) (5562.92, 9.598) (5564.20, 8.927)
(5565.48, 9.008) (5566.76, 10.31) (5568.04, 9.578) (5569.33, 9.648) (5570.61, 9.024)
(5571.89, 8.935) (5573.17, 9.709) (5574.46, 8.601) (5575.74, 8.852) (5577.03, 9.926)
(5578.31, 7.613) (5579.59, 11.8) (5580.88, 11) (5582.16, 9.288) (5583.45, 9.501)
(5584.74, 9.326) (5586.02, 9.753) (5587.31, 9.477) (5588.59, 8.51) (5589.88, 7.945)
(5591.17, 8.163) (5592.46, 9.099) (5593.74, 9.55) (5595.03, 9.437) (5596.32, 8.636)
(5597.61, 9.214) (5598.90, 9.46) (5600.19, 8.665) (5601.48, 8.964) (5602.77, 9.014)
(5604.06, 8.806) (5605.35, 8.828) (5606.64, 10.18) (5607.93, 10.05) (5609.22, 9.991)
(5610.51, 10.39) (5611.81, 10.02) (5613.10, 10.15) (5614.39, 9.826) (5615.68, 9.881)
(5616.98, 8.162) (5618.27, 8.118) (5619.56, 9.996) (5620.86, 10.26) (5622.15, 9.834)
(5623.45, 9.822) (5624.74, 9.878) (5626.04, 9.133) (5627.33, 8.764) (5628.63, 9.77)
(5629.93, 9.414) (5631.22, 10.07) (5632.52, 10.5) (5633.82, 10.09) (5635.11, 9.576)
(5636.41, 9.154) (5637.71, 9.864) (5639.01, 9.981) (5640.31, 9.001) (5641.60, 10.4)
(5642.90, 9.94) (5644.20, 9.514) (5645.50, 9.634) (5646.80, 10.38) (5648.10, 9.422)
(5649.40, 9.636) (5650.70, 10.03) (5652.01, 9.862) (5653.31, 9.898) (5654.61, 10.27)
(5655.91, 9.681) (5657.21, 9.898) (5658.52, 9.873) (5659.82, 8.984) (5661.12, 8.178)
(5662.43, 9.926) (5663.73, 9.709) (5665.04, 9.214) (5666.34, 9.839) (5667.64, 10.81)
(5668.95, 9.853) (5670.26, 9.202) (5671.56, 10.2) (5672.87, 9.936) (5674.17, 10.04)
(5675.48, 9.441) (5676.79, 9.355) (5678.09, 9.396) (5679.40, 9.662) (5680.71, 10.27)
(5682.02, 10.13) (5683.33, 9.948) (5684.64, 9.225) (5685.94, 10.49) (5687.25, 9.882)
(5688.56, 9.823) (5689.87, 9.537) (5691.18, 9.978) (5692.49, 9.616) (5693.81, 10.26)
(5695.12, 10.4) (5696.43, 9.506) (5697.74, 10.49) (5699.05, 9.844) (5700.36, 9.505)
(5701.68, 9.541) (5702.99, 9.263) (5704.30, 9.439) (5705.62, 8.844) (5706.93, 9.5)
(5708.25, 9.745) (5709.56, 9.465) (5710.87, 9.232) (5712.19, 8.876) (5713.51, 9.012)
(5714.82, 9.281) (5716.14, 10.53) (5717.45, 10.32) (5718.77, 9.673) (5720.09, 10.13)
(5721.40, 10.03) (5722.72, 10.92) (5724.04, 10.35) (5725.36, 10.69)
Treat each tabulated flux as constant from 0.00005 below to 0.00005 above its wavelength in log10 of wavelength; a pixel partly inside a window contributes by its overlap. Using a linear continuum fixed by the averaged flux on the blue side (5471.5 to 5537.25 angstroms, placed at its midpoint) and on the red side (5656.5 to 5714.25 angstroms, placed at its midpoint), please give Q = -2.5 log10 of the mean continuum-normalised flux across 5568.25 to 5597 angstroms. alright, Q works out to 0.03 mag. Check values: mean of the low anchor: 9.49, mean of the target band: 9.27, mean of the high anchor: 9.67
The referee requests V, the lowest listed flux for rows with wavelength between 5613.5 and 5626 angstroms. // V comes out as 8.118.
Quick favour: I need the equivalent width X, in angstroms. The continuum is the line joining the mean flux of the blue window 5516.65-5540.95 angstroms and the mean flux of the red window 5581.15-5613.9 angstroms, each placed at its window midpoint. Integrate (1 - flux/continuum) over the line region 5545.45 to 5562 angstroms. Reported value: -0.5 angstroms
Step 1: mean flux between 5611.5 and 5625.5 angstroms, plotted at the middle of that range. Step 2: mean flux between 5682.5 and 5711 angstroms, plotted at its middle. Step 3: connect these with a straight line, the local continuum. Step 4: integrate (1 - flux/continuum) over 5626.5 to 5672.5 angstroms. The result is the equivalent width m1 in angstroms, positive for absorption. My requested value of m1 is -0.3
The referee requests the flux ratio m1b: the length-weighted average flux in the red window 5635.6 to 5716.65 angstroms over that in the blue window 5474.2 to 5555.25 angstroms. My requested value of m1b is 1.0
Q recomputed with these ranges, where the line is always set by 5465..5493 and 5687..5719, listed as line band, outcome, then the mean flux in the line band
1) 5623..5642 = -0.01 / 9.69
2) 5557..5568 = -0.01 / 9.58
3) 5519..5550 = -0.03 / 9.69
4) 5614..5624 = 0.01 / 9.47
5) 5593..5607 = 0.04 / 9.14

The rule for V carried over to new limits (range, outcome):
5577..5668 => 7.613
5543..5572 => 8.927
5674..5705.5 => 9.225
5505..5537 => 7.724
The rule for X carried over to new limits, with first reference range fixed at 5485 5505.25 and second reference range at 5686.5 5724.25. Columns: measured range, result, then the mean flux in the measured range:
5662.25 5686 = -0.19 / 9.81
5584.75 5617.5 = 1.29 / 9.29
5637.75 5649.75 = -0.09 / 9.78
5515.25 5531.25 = 0.12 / 9.54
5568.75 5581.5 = 0.19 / 9.51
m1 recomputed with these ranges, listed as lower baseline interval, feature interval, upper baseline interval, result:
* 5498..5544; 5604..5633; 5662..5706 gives 0.09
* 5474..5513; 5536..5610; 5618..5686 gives 0.85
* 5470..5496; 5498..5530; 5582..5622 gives -0.43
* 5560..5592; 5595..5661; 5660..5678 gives -0.60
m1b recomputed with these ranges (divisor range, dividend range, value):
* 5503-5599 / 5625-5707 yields 1.02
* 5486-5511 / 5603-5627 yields 1.01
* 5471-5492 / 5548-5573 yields 1.03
